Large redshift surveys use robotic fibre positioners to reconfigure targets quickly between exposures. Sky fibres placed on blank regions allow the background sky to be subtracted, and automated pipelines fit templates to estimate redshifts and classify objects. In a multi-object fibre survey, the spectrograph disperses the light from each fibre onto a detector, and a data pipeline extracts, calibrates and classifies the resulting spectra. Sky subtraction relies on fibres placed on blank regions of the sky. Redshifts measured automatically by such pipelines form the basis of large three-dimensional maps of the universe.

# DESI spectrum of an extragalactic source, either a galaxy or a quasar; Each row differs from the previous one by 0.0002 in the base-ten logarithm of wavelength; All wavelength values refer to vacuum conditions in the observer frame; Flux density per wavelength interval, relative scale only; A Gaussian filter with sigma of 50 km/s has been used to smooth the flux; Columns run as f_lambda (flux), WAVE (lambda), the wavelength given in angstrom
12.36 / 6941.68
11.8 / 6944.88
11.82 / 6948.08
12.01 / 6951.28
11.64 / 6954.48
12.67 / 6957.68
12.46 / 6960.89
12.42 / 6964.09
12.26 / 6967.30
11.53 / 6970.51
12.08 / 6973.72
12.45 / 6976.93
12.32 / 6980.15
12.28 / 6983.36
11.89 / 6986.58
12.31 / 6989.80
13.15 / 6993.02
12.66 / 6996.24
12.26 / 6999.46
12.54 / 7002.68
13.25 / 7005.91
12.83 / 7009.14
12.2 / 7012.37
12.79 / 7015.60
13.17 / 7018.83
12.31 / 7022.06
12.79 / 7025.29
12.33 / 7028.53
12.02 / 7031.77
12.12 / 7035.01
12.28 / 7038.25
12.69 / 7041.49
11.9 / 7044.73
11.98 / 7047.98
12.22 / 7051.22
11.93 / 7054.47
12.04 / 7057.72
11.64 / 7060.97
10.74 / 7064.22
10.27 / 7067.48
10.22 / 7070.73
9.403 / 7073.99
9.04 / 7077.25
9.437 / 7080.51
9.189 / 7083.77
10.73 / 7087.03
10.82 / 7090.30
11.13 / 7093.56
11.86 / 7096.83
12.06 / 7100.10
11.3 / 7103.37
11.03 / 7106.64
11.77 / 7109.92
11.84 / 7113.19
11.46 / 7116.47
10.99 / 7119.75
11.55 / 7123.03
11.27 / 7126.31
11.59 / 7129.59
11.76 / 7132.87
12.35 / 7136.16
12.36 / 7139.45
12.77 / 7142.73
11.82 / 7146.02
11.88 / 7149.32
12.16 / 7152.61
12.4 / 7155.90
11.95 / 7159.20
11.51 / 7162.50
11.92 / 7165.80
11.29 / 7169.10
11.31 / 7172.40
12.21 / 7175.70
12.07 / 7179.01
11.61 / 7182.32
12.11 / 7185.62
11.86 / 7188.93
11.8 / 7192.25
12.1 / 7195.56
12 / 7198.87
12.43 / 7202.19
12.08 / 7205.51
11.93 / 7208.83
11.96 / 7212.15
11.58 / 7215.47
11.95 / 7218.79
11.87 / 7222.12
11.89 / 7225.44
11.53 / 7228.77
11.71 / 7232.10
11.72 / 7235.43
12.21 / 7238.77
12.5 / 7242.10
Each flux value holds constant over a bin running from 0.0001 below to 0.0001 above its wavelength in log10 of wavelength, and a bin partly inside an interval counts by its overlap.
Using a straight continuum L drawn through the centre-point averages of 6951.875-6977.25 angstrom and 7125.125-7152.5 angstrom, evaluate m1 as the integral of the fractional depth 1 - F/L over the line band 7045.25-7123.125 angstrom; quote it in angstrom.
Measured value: 6.6 angstrom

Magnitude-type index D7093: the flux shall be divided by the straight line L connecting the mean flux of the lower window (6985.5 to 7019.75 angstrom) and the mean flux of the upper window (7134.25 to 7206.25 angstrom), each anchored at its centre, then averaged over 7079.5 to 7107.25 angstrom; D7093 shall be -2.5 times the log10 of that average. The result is 0.13 mag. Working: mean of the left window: 12.6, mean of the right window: 12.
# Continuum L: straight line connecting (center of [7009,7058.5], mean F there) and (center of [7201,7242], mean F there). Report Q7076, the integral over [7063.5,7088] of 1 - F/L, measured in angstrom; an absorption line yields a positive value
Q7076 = 4.8 angstrom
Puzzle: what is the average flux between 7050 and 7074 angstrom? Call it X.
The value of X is 11.1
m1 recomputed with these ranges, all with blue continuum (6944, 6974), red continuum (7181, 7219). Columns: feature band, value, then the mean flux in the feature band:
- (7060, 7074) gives 1.75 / 10.5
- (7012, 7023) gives -0.58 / 12.7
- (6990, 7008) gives -1.02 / 12.7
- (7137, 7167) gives -0.29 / 12.1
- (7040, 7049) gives -0.12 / 12.2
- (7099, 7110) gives 0.48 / 11.5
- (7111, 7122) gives 0.50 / 11.5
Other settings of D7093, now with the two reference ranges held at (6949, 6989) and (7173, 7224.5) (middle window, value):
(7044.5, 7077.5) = 0.094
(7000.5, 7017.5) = -0.051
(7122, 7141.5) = 0.015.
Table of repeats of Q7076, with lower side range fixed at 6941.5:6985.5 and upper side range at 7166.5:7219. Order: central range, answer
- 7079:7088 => 1.7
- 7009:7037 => -1.0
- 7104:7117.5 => 0.5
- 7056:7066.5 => 0.6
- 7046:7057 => 0.0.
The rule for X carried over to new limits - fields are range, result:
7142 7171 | 11.9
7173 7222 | 12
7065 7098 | 10.2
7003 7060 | 12.4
